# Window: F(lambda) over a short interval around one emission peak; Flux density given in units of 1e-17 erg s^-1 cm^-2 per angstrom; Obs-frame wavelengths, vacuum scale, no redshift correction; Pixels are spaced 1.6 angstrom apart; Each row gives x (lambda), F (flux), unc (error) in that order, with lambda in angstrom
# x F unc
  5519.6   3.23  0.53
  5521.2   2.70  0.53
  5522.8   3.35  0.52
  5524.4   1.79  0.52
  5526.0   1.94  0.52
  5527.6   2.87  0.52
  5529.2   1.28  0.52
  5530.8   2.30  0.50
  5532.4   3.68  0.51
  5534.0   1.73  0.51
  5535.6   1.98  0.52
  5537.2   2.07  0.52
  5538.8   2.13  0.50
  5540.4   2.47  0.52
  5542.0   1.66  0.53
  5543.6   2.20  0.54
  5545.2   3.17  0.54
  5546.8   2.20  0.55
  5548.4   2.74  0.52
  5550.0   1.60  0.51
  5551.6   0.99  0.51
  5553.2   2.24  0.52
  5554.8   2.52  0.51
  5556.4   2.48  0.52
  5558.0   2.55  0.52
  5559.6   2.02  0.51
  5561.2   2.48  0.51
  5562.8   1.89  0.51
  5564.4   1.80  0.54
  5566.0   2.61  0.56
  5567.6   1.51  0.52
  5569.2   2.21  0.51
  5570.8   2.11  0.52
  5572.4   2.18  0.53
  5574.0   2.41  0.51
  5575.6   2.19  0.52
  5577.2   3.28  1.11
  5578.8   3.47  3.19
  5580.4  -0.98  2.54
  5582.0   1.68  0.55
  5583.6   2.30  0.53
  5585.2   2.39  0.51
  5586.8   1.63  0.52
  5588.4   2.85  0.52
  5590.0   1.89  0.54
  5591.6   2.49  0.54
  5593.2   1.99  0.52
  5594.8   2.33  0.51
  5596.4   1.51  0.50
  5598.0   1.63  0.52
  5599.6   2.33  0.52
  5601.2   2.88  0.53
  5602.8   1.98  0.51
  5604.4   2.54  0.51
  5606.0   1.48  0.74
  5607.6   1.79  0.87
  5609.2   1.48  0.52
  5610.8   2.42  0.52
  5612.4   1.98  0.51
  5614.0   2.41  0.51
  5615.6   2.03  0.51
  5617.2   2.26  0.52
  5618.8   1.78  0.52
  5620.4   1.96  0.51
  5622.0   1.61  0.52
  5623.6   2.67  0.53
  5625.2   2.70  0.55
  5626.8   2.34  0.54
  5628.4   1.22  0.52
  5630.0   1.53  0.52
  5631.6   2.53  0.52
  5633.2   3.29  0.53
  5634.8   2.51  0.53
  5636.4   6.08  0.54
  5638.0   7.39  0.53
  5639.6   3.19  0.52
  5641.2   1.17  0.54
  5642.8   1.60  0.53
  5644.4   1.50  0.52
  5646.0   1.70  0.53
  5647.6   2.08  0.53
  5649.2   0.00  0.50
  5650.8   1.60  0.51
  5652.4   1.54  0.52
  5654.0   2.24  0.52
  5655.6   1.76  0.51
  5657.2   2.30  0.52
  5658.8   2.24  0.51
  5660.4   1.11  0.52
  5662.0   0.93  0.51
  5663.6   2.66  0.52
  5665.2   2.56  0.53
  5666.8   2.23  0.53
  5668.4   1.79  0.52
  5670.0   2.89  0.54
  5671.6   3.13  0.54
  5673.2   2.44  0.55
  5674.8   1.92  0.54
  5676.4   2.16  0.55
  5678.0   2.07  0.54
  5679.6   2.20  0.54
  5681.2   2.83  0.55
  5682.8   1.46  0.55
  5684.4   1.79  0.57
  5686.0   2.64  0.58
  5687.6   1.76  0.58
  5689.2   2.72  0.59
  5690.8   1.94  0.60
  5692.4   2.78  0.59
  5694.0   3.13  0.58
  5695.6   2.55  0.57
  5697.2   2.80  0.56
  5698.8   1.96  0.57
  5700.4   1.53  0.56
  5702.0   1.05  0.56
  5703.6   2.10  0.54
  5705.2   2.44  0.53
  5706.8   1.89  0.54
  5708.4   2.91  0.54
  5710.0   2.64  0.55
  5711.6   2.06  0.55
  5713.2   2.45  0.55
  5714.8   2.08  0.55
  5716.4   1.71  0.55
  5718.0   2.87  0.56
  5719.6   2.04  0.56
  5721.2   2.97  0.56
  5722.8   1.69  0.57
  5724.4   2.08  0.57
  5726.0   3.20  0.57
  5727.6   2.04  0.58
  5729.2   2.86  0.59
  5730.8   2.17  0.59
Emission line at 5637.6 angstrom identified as H-beta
